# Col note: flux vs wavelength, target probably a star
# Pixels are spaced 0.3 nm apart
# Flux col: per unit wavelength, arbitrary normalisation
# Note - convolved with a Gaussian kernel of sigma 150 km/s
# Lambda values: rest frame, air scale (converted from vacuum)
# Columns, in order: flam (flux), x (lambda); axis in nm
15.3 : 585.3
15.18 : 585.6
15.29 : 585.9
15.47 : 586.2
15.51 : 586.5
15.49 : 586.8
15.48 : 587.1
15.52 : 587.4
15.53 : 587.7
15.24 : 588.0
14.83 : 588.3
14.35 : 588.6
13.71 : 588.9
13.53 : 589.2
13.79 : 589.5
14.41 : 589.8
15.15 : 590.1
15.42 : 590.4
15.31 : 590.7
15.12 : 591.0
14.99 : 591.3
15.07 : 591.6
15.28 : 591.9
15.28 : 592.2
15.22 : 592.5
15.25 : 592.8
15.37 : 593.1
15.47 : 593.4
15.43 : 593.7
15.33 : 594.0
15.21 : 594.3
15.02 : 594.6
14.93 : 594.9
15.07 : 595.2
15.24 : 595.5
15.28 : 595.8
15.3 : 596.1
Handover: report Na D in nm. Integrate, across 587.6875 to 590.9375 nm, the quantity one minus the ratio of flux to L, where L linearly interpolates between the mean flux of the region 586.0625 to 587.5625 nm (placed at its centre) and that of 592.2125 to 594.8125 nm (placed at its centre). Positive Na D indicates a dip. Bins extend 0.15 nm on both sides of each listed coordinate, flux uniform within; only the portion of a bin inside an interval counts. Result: 0.16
